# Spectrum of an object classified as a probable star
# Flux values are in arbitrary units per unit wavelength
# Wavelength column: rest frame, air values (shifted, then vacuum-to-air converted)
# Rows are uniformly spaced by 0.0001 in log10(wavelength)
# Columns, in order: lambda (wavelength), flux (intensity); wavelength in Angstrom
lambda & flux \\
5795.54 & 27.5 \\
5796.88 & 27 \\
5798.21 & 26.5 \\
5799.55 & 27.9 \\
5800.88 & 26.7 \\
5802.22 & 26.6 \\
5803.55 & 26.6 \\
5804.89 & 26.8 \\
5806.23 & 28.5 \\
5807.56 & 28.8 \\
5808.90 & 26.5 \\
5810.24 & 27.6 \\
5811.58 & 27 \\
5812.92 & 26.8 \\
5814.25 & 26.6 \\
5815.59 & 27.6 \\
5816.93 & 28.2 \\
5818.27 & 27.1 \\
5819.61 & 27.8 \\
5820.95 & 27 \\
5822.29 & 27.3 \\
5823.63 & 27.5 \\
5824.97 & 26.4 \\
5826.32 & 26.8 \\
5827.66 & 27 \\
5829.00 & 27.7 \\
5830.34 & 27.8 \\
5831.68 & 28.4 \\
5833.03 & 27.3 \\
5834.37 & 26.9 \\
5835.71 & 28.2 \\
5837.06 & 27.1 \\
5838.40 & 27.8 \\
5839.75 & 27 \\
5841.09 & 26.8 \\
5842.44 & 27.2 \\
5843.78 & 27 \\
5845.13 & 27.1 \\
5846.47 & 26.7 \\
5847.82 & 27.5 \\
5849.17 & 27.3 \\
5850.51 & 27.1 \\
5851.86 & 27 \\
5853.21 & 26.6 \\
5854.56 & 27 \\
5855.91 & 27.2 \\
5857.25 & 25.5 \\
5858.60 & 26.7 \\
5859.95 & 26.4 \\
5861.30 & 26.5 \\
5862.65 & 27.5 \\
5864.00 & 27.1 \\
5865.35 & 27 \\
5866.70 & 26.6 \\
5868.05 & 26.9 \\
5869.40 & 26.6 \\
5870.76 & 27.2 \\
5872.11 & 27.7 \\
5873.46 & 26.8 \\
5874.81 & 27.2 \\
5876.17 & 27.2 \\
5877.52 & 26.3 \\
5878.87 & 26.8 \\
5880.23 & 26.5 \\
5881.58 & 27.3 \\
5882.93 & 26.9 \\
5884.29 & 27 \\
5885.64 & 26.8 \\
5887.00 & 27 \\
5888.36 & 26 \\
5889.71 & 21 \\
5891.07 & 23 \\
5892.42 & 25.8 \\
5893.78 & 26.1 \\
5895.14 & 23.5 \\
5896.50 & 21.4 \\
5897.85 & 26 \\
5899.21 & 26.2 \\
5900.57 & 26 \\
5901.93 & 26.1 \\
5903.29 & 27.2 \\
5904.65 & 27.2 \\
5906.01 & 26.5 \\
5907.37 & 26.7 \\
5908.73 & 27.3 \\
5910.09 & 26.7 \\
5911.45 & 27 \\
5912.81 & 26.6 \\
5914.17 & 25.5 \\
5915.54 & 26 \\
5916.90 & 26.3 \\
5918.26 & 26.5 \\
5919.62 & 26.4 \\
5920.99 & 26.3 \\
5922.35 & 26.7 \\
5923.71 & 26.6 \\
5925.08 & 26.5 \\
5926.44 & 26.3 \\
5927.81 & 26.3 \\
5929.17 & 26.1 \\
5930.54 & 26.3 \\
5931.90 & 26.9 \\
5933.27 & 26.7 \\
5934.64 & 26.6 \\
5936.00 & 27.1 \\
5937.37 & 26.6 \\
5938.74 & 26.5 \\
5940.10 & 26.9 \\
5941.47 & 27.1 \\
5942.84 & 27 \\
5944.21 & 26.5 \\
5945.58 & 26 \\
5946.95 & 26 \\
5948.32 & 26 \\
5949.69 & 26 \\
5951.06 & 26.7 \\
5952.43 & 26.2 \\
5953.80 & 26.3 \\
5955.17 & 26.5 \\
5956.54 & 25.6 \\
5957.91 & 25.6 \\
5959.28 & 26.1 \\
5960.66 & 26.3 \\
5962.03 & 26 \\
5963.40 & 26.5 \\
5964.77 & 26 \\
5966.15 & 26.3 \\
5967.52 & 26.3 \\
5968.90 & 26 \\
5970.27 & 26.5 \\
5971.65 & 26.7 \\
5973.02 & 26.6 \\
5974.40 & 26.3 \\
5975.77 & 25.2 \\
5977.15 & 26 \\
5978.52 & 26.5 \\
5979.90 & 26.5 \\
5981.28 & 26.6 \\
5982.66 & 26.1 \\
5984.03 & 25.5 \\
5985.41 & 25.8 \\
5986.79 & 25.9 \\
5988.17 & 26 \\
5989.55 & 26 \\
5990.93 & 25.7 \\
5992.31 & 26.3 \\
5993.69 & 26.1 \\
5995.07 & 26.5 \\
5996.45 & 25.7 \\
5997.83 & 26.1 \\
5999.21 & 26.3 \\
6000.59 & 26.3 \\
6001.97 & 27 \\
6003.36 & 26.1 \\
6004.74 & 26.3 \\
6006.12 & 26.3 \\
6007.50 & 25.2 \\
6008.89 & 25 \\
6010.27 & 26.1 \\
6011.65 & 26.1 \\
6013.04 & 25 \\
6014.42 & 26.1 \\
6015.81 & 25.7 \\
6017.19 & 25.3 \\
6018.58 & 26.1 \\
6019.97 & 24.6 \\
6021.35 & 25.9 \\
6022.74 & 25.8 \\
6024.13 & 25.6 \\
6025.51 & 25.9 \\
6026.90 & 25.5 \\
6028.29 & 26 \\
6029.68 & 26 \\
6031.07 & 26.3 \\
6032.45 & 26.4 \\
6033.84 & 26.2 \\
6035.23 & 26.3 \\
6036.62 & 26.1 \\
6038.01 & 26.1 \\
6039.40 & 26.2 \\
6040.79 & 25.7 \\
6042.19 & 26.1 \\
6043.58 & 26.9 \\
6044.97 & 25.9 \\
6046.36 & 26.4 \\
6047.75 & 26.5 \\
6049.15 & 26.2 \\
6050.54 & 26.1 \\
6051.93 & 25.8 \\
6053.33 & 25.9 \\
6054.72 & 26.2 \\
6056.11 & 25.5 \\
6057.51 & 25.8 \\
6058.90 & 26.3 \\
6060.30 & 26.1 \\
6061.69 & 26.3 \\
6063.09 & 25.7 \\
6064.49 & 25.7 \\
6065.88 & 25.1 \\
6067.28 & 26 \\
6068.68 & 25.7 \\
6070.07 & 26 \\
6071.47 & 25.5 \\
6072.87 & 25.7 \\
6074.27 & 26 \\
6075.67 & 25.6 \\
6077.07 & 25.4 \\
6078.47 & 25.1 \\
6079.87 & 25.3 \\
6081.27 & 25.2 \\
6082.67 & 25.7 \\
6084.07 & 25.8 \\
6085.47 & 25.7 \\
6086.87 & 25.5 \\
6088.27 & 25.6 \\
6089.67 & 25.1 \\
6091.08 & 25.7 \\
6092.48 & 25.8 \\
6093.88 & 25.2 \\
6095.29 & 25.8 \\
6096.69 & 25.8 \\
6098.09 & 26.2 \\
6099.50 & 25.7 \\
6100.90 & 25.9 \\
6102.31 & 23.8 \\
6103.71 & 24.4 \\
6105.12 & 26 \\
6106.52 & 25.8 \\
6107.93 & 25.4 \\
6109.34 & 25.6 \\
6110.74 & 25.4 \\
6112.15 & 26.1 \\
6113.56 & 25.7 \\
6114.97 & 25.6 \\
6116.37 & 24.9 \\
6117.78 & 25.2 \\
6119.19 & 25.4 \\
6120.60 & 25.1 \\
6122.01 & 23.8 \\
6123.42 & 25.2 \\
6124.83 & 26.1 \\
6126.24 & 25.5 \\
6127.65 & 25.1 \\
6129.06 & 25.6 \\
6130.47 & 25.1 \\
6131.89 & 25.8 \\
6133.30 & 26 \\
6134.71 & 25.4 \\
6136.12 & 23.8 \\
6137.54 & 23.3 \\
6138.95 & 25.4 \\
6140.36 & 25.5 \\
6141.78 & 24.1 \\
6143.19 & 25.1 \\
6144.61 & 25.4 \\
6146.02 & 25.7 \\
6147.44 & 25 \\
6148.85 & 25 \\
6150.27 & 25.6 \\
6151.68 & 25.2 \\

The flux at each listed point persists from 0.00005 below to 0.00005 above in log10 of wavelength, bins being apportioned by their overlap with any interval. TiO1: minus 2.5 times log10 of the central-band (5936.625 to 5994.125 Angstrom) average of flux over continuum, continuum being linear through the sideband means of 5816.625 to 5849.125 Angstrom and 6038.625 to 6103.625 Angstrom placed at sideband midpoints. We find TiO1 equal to 0.009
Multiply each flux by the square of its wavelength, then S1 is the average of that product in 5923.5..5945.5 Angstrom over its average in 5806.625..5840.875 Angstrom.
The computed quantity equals 1.01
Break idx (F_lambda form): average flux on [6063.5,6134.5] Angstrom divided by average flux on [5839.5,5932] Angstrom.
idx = 0.96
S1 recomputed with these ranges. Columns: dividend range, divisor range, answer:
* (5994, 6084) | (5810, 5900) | 1.03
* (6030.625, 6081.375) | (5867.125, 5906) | 1.05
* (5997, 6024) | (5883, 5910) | 1.05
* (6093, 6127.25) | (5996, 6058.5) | 1.00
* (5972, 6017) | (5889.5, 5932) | 1.03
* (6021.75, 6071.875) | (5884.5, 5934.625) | 1.05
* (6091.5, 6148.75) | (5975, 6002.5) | 1.01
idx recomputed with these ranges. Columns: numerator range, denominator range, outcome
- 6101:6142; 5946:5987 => 0.96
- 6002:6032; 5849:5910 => 0.98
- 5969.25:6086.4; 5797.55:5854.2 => 0.95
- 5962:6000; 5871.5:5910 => 1.00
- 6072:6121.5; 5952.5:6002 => 0.97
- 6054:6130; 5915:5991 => 0.97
